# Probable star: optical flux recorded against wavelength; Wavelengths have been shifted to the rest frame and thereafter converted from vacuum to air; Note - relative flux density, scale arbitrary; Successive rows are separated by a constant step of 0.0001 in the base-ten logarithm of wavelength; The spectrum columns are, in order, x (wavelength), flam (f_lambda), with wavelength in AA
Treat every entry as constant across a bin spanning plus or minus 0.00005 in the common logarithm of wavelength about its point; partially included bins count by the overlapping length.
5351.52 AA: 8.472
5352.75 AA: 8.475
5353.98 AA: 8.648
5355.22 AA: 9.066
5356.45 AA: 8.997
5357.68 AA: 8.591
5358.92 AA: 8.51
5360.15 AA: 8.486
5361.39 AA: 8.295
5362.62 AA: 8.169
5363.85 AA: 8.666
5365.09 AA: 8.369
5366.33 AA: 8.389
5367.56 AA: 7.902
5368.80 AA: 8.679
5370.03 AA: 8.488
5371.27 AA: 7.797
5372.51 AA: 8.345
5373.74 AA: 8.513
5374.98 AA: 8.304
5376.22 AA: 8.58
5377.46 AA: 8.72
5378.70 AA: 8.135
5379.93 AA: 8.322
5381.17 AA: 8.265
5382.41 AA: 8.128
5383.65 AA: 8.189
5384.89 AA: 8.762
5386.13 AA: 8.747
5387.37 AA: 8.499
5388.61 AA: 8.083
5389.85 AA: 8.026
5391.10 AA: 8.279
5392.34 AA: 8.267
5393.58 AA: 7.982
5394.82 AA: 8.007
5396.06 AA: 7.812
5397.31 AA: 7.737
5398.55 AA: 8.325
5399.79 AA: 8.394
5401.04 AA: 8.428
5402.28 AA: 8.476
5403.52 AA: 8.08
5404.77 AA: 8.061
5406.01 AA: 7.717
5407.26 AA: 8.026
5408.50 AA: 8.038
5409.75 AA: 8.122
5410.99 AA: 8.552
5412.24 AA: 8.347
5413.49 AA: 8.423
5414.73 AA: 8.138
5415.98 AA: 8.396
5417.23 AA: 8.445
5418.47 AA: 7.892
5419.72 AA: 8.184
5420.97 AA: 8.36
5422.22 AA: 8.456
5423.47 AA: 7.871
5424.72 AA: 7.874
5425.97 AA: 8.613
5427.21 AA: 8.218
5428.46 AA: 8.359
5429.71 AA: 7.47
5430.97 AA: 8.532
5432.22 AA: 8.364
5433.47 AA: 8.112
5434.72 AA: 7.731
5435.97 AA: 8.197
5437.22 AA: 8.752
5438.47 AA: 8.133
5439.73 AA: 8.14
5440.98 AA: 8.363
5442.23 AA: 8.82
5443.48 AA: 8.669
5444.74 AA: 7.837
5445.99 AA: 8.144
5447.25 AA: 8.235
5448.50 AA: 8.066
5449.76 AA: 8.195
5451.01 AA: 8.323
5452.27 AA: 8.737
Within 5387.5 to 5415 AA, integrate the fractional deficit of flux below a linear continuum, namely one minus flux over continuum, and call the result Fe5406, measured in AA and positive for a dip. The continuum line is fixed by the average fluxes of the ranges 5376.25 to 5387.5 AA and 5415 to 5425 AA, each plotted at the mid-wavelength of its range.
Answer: 0.5 AA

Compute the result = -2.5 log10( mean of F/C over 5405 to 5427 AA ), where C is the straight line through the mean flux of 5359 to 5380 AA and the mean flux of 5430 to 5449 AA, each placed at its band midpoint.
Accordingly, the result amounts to 0.01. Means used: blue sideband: 8.37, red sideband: 8.26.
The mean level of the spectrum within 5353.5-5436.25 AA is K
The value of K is 8.28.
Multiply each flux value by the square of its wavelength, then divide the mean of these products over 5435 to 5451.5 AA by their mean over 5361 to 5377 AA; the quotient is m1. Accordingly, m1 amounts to 1.0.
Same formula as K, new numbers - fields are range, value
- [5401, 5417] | 8.21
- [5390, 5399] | 8.05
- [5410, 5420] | 8.3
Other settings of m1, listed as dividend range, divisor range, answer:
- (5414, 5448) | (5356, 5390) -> 1.00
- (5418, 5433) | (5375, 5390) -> 0.99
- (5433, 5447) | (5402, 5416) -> 1.02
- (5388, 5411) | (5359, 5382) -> 0.98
